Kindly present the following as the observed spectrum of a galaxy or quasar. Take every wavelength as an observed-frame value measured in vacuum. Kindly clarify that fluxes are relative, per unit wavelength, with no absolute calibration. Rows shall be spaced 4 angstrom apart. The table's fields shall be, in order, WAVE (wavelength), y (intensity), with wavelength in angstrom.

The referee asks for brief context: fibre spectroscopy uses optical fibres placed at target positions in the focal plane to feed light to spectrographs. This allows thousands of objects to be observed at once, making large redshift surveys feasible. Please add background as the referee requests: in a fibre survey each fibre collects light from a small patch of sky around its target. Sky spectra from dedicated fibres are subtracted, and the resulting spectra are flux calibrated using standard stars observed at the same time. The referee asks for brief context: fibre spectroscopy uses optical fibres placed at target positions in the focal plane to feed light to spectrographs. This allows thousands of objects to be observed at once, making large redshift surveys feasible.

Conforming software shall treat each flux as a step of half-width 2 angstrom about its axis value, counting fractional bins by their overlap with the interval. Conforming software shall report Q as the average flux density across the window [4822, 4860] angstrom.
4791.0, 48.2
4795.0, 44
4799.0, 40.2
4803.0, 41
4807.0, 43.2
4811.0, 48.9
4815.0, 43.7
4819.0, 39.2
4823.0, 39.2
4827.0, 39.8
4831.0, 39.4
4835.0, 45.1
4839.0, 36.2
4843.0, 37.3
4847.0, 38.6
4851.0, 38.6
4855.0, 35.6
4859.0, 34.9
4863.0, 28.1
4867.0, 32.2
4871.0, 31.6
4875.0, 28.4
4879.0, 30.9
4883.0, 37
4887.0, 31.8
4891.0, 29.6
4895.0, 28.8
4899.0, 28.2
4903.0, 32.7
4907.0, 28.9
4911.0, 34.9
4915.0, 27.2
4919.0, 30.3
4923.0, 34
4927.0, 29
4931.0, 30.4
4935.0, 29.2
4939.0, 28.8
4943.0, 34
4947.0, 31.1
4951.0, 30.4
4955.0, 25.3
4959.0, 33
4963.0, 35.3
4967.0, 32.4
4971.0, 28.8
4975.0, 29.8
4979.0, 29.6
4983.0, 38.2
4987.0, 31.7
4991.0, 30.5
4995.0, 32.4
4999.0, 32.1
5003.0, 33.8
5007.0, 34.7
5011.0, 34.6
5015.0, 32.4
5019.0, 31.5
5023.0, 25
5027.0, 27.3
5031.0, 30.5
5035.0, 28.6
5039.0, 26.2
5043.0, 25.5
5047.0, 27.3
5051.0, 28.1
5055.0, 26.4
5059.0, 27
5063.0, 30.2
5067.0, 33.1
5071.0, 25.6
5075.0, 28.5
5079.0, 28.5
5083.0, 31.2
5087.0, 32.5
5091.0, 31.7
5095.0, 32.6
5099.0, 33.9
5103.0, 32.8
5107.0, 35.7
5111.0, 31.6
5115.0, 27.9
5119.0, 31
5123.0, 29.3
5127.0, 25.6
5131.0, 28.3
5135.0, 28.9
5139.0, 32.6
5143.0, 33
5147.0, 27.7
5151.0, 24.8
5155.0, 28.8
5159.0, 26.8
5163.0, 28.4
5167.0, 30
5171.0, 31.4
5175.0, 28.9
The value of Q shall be 38.5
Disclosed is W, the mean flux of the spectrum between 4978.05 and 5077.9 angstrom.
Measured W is 30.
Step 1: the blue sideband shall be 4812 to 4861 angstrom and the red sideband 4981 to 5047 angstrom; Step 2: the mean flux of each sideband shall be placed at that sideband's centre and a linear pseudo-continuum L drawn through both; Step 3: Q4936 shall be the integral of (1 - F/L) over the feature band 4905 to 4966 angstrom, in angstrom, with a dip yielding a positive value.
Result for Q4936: 6.5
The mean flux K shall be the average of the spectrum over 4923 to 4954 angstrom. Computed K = 30.5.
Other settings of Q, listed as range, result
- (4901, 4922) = 31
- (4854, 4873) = 32.3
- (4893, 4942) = 30.3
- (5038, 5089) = 28.5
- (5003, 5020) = 33.5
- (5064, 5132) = 30.6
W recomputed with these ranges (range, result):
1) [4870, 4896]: 31.2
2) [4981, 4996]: 33.3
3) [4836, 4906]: 33.1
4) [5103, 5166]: 29.5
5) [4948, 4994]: 31.4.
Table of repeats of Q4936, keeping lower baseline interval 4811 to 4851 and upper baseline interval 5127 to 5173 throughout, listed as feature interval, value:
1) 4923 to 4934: 1.90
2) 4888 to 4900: 2.79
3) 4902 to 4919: 3.04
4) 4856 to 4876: 3.90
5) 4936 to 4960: 3.88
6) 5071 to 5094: 0.89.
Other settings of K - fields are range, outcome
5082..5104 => 32.5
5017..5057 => 27.6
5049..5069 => 29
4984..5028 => 31.7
